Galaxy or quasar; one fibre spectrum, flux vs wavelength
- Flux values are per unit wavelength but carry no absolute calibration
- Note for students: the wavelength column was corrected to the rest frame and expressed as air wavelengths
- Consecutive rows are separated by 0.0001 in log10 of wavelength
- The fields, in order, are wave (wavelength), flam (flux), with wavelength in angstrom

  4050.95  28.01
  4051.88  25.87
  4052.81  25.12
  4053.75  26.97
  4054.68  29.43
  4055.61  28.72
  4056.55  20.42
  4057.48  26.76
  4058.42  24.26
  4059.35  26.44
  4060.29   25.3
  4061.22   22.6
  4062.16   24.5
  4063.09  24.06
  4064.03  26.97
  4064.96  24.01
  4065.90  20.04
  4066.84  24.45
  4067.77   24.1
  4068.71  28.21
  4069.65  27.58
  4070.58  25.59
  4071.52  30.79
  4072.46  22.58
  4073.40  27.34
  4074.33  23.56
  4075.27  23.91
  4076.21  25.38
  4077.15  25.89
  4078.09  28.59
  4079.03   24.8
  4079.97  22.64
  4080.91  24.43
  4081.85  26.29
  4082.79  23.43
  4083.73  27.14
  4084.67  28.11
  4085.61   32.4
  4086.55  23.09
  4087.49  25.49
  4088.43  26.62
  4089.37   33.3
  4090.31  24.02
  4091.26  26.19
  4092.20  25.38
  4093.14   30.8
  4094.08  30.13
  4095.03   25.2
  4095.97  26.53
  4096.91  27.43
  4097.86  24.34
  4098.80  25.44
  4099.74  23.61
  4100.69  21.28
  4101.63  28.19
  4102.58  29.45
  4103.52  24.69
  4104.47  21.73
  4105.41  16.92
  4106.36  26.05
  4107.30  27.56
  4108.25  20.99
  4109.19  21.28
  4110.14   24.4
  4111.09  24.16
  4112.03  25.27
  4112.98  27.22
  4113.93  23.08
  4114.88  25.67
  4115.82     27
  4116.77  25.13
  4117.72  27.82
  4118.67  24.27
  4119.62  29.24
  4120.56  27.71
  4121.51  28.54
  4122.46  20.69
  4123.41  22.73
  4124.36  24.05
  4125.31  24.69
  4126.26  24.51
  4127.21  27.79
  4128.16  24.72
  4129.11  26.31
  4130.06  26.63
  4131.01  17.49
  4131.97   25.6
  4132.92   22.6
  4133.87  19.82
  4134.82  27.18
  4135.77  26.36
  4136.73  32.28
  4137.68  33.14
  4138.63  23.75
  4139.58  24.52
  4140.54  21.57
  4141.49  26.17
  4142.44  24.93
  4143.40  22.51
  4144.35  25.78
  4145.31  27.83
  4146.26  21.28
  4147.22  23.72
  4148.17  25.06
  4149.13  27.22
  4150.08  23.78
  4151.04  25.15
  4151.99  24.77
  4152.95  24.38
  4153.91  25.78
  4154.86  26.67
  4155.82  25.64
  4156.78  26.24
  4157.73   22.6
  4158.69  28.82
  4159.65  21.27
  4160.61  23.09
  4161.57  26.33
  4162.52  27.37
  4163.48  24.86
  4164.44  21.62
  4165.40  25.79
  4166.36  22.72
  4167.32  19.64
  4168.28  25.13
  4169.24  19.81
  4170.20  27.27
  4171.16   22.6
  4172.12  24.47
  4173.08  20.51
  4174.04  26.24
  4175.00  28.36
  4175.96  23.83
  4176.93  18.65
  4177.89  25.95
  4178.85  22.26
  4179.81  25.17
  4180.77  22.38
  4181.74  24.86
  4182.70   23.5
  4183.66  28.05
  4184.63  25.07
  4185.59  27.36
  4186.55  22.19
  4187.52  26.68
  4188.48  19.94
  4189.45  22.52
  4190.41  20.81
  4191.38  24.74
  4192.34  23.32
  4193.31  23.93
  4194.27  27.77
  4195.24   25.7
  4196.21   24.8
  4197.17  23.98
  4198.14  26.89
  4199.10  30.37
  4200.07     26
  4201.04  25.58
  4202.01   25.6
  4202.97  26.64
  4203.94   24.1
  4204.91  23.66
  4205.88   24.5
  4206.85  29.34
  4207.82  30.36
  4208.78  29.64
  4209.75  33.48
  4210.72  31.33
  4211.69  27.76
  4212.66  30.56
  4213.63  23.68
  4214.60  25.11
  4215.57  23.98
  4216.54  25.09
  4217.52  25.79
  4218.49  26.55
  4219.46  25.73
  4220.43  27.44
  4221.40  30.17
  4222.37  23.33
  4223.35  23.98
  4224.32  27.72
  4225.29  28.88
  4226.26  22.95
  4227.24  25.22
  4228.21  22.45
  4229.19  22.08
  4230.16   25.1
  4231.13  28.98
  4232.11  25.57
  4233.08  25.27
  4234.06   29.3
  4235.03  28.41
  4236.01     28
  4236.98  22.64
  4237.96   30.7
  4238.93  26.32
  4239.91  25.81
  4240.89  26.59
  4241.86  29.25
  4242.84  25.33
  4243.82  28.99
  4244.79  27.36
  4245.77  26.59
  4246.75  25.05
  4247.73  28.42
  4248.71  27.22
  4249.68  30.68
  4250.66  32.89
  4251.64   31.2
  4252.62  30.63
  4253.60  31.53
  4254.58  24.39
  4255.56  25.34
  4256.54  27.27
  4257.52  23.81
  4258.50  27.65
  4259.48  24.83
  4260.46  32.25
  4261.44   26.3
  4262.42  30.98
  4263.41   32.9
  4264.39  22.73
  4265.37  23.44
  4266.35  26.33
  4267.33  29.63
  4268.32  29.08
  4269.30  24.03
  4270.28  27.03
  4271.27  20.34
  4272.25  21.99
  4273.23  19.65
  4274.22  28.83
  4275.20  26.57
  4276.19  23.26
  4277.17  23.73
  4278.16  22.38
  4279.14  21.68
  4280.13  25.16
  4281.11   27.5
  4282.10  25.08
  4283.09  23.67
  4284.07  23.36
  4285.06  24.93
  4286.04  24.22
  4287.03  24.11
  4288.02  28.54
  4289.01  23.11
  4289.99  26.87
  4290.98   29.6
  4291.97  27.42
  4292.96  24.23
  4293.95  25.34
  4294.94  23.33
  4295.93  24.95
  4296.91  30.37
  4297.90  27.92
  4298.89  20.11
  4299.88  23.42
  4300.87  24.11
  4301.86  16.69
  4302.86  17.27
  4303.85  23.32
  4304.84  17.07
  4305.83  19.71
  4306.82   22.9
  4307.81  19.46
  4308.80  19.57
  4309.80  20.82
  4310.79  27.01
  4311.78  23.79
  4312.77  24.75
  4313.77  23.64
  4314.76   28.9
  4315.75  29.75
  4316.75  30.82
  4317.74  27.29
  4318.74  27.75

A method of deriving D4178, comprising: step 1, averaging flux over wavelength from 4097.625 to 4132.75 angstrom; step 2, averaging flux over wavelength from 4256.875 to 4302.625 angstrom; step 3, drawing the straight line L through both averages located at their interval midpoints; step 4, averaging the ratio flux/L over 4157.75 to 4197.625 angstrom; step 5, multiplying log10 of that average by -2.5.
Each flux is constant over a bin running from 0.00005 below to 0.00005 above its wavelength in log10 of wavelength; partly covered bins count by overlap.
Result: 0.037 mag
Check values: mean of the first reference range 24.7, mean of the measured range 24.1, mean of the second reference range 25.2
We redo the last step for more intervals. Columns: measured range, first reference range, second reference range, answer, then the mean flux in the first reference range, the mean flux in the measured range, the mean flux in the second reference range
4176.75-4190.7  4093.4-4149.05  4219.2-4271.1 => 0.10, 25.1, 23.9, 27.1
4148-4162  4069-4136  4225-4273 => 0.04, 25.5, 25.1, 26.9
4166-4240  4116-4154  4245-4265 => 0.06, 25.2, 25.5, 28.1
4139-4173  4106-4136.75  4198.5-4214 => 0.07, 25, 24.4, 27.7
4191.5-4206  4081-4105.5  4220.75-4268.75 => 0.06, 26.2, 25.5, 27.2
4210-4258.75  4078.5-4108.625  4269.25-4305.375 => -0.10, 25.8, 26.9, 24.1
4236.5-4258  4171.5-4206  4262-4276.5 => -0.09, 24.6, 27.6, 25.8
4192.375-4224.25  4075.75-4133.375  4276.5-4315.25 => -0.09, 25.4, 26.6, 23.8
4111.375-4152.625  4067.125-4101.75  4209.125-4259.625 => 0.05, 26.2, 25.2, 27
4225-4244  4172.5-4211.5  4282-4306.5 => -0.06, 25.4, 26.3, 23.9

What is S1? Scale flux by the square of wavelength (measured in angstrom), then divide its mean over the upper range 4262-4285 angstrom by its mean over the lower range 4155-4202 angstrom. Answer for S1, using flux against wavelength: 1.1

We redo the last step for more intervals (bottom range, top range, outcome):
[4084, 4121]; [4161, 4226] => 1.03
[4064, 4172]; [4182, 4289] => 1.10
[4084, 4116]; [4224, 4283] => 1.11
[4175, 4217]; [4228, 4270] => 1.10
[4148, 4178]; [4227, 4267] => 1.16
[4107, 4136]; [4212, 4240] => 1.11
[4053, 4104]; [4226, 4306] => 1.09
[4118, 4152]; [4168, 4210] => 1.02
